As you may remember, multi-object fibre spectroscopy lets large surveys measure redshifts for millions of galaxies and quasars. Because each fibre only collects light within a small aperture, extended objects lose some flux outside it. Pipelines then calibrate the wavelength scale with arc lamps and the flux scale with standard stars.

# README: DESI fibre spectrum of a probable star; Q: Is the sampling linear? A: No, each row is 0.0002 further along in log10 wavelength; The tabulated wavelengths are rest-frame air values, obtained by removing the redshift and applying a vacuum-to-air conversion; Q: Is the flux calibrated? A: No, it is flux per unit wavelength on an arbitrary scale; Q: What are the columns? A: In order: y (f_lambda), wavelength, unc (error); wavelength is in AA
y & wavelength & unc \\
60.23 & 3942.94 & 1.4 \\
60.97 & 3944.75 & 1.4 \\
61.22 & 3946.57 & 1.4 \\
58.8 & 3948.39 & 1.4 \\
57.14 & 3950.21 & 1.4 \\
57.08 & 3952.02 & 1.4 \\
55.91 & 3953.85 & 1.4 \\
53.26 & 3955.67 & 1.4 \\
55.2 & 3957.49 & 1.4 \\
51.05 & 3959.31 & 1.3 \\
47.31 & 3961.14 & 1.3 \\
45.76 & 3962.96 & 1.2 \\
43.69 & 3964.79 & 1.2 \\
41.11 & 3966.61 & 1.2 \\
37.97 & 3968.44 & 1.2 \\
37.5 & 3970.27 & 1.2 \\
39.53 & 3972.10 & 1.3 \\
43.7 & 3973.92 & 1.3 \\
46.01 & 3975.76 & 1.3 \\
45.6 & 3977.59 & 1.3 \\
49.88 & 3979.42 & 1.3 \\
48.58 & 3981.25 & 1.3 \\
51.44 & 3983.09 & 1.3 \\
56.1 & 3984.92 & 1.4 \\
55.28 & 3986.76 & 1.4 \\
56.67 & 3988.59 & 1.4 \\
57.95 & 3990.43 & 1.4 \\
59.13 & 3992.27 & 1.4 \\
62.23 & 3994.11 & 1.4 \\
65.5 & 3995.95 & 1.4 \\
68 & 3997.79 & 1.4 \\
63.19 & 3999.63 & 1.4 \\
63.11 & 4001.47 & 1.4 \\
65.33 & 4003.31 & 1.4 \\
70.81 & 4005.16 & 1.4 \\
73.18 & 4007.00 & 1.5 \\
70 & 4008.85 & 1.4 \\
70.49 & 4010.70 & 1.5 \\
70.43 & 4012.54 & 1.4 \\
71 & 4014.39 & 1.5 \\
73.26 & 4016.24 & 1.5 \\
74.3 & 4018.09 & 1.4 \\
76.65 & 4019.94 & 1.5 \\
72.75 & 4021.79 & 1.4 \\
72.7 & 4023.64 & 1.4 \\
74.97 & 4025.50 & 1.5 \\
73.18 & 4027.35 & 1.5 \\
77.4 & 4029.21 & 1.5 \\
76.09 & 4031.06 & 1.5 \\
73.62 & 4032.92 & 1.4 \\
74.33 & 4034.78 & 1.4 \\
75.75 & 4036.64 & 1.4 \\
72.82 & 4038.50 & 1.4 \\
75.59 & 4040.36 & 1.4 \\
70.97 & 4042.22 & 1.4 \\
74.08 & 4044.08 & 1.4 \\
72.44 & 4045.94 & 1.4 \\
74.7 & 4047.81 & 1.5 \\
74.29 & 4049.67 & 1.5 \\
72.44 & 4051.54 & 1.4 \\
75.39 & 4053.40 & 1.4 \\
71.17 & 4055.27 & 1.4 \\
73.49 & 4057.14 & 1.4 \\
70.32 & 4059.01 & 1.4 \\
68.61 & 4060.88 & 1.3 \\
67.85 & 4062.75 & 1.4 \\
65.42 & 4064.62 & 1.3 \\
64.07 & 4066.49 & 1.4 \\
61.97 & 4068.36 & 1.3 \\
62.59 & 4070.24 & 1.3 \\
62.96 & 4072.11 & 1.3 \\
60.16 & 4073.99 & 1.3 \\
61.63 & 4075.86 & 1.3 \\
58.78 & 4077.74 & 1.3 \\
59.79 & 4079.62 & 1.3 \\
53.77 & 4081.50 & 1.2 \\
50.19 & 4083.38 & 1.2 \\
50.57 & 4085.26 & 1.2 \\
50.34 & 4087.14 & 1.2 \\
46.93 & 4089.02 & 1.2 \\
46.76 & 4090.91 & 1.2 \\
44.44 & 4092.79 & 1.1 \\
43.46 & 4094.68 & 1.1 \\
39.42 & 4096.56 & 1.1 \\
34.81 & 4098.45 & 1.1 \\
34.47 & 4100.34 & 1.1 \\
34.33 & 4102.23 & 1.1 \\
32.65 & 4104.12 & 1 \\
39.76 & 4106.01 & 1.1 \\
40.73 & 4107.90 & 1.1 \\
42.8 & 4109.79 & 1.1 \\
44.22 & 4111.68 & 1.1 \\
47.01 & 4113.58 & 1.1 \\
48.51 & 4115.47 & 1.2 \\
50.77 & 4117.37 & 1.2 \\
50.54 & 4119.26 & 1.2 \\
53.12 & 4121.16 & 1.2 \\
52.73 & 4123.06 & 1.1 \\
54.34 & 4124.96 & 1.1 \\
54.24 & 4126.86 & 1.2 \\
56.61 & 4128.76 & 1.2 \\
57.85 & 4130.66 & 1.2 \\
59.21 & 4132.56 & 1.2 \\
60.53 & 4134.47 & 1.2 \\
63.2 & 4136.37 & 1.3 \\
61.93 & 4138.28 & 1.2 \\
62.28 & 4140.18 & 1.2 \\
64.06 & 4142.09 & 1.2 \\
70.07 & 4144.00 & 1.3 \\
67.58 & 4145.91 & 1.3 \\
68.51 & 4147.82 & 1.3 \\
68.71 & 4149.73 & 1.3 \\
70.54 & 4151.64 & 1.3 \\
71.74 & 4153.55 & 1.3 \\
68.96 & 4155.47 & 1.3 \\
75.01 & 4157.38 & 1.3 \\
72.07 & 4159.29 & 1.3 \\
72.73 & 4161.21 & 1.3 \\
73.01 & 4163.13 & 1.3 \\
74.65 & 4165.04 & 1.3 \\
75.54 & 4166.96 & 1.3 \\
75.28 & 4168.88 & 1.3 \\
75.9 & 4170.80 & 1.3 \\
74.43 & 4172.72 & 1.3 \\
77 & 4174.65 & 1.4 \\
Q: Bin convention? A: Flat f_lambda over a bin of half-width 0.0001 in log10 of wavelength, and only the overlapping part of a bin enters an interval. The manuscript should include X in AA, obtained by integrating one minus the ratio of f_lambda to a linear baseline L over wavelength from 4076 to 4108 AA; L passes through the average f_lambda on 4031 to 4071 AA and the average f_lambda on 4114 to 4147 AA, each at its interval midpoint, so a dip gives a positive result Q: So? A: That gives 9.57 AA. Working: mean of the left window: 71.2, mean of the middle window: 45.3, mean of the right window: 58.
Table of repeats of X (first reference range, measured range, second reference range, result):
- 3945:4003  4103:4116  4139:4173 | 4.80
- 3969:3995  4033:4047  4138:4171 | -4.03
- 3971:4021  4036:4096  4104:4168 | -2.75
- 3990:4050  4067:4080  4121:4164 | 1.31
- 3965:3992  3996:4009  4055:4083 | -3.82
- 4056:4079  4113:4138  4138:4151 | 4.26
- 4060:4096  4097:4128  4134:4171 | 8.96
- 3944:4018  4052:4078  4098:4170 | -3.95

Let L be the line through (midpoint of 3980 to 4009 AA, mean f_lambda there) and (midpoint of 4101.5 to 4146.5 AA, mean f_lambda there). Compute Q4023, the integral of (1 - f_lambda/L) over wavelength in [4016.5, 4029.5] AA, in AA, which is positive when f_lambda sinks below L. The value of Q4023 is -3.26 AA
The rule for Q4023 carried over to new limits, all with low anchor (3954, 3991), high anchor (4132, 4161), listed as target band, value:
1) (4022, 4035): -4.8 AA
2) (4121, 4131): 1.6 AA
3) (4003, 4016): -4.5 AA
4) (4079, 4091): 1.8 AA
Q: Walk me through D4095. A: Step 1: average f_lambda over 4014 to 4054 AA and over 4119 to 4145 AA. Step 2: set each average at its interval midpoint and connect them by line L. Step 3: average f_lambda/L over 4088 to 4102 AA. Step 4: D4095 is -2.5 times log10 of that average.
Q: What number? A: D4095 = 0.49 mag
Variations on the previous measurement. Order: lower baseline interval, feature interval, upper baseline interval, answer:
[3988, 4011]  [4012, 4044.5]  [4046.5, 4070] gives -0.101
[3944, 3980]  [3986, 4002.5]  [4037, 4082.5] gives -0.109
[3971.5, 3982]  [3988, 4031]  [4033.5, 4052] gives -0.160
